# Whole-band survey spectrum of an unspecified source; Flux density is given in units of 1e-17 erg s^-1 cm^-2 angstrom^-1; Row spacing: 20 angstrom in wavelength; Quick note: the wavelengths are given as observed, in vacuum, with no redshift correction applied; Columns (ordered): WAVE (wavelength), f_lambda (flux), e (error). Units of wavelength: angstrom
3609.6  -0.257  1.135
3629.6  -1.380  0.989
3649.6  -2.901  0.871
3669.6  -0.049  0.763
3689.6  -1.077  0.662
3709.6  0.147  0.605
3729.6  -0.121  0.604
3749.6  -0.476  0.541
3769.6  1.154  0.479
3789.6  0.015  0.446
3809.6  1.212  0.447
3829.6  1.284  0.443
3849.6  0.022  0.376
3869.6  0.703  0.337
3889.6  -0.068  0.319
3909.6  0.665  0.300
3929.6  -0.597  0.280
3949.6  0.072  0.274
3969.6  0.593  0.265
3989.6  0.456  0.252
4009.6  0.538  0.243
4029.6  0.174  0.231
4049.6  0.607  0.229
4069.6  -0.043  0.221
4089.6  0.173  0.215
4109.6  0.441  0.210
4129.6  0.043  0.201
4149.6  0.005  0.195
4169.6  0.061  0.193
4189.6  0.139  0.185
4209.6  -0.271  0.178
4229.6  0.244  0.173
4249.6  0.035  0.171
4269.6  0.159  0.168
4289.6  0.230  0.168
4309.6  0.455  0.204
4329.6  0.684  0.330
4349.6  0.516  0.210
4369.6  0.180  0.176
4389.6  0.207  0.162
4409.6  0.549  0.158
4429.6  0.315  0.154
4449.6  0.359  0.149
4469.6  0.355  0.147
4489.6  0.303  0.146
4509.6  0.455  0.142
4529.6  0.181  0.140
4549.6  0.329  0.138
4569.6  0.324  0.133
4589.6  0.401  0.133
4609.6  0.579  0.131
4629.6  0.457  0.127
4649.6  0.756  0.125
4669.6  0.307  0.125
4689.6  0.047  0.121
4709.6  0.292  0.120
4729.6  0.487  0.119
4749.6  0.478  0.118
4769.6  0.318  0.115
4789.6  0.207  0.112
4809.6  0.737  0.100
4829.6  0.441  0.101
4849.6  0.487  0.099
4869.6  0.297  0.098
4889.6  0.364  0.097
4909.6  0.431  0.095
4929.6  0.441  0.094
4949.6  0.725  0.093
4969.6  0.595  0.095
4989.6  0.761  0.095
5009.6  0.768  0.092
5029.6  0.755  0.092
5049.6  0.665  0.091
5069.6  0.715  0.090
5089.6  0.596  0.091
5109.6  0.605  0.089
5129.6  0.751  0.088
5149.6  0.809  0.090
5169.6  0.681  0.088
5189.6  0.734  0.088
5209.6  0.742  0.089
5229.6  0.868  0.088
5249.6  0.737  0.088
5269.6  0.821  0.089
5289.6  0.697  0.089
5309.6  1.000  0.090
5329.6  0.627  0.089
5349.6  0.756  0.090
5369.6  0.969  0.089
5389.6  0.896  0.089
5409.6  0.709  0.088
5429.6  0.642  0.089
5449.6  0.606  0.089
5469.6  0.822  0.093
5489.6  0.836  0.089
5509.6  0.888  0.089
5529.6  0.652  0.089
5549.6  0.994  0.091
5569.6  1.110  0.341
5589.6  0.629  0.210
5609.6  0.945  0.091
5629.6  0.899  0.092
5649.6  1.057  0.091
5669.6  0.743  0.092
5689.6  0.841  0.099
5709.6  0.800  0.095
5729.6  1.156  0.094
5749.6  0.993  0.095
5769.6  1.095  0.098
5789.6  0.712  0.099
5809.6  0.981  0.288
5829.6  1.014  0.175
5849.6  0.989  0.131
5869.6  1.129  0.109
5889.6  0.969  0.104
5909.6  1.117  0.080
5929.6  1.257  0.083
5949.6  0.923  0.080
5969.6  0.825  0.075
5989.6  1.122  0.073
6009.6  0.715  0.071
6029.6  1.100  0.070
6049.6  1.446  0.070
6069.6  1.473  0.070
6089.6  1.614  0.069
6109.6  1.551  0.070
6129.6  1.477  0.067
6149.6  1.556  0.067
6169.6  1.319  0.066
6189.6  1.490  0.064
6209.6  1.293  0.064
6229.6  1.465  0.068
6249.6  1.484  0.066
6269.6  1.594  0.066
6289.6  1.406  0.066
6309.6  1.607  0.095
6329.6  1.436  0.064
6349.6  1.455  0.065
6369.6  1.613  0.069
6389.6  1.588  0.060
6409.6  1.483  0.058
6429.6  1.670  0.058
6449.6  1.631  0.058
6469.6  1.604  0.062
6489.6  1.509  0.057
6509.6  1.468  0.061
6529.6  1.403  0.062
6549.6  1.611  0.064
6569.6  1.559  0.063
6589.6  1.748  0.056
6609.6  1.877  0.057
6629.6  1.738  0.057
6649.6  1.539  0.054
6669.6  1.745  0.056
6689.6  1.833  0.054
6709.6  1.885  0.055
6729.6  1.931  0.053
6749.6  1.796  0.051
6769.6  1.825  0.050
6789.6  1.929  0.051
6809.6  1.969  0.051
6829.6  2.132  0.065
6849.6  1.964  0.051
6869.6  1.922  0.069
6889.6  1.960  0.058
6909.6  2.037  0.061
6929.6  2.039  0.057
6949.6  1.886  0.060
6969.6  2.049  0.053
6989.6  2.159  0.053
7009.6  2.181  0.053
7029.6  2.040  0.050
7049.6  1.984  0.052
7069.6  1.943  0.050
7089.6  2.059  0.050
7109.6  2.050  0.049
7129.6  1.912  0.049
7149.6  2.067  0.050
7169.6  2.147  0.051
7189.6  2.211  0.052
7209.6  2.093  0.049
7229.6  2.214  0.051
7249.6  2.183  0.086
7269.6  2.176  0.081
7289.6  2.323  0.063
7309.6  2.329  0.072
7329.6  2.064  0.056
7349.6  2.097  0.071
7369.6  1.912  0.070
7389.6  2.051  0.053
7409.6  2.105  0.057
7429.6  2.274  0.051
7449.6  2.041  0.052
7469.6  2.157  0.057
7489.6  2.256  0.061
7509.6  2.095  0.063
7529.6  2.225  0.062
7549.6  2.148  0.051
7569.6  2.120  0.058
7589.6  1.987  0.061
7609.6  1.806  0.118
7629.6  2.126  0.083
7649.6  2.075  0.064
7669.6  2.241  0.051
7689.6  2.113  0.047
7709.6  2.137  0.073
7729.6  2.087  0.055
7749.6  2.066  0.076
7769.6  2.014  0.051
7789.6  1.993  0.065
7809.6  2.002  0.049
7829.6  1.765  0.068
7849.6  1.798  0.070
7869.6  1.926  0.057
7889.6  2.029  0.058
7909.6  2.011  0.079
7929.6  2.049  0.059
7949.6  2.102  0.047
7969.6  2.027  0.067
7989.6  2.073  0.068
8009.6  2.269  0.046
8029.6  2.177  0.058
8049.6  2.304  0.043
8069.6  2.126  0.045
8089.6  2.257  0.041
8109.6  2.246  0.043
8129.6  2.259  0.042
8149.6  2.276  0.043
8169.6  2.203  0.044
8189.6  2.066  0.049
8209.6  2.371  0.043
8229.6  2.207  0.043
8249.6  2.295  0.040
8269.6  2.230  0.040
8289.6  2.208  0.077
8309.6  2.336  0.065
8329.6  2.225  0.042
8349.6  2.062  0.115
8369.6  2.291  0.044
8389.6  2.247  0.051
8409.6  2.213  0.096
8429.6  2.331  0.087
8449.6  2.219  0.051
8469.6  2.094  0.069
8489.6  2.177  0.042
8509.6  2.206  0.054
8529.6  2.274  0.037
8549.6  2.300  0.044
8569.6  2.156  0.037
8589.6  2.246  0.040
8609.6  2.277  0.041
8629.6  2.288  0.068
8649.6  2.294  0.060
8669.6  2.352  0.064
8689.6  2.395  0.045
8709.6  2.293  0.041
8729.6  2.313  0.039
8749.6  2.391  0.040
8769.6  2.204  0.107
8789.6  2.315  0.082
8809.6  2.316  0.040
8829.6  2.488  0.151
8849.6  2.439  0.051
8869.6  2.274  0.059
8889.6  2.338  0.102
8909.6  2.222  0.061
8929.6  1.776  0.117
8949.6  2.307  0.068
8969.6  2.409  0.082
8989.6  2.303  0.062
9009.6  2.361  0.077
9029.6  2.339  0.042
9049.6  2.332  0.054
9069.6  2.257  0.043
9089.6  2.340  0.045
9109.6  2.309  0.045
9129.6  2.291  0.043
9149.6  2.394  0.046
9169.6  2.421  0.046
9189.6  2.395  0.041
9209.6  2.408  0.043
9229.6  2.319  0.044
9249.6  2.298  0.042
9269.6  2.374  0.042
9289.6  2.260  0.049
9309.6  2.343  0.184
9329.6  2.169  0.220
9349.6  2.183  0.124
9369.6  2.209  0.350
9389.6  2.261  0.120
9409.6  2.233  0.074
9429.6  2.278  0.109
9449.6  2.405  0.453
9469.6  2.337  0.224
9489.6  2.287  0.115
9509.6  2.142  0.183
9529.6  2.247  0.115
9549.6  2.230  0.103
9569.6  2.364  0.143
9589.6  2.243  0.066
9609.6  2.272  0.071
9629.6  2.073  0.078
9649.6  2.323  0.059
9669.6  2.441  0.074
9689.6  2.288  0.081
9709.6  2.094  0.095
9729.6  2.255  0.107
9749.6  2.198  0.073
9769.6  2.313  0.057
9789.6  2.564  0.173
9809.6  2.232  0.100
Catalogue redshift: 0.515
